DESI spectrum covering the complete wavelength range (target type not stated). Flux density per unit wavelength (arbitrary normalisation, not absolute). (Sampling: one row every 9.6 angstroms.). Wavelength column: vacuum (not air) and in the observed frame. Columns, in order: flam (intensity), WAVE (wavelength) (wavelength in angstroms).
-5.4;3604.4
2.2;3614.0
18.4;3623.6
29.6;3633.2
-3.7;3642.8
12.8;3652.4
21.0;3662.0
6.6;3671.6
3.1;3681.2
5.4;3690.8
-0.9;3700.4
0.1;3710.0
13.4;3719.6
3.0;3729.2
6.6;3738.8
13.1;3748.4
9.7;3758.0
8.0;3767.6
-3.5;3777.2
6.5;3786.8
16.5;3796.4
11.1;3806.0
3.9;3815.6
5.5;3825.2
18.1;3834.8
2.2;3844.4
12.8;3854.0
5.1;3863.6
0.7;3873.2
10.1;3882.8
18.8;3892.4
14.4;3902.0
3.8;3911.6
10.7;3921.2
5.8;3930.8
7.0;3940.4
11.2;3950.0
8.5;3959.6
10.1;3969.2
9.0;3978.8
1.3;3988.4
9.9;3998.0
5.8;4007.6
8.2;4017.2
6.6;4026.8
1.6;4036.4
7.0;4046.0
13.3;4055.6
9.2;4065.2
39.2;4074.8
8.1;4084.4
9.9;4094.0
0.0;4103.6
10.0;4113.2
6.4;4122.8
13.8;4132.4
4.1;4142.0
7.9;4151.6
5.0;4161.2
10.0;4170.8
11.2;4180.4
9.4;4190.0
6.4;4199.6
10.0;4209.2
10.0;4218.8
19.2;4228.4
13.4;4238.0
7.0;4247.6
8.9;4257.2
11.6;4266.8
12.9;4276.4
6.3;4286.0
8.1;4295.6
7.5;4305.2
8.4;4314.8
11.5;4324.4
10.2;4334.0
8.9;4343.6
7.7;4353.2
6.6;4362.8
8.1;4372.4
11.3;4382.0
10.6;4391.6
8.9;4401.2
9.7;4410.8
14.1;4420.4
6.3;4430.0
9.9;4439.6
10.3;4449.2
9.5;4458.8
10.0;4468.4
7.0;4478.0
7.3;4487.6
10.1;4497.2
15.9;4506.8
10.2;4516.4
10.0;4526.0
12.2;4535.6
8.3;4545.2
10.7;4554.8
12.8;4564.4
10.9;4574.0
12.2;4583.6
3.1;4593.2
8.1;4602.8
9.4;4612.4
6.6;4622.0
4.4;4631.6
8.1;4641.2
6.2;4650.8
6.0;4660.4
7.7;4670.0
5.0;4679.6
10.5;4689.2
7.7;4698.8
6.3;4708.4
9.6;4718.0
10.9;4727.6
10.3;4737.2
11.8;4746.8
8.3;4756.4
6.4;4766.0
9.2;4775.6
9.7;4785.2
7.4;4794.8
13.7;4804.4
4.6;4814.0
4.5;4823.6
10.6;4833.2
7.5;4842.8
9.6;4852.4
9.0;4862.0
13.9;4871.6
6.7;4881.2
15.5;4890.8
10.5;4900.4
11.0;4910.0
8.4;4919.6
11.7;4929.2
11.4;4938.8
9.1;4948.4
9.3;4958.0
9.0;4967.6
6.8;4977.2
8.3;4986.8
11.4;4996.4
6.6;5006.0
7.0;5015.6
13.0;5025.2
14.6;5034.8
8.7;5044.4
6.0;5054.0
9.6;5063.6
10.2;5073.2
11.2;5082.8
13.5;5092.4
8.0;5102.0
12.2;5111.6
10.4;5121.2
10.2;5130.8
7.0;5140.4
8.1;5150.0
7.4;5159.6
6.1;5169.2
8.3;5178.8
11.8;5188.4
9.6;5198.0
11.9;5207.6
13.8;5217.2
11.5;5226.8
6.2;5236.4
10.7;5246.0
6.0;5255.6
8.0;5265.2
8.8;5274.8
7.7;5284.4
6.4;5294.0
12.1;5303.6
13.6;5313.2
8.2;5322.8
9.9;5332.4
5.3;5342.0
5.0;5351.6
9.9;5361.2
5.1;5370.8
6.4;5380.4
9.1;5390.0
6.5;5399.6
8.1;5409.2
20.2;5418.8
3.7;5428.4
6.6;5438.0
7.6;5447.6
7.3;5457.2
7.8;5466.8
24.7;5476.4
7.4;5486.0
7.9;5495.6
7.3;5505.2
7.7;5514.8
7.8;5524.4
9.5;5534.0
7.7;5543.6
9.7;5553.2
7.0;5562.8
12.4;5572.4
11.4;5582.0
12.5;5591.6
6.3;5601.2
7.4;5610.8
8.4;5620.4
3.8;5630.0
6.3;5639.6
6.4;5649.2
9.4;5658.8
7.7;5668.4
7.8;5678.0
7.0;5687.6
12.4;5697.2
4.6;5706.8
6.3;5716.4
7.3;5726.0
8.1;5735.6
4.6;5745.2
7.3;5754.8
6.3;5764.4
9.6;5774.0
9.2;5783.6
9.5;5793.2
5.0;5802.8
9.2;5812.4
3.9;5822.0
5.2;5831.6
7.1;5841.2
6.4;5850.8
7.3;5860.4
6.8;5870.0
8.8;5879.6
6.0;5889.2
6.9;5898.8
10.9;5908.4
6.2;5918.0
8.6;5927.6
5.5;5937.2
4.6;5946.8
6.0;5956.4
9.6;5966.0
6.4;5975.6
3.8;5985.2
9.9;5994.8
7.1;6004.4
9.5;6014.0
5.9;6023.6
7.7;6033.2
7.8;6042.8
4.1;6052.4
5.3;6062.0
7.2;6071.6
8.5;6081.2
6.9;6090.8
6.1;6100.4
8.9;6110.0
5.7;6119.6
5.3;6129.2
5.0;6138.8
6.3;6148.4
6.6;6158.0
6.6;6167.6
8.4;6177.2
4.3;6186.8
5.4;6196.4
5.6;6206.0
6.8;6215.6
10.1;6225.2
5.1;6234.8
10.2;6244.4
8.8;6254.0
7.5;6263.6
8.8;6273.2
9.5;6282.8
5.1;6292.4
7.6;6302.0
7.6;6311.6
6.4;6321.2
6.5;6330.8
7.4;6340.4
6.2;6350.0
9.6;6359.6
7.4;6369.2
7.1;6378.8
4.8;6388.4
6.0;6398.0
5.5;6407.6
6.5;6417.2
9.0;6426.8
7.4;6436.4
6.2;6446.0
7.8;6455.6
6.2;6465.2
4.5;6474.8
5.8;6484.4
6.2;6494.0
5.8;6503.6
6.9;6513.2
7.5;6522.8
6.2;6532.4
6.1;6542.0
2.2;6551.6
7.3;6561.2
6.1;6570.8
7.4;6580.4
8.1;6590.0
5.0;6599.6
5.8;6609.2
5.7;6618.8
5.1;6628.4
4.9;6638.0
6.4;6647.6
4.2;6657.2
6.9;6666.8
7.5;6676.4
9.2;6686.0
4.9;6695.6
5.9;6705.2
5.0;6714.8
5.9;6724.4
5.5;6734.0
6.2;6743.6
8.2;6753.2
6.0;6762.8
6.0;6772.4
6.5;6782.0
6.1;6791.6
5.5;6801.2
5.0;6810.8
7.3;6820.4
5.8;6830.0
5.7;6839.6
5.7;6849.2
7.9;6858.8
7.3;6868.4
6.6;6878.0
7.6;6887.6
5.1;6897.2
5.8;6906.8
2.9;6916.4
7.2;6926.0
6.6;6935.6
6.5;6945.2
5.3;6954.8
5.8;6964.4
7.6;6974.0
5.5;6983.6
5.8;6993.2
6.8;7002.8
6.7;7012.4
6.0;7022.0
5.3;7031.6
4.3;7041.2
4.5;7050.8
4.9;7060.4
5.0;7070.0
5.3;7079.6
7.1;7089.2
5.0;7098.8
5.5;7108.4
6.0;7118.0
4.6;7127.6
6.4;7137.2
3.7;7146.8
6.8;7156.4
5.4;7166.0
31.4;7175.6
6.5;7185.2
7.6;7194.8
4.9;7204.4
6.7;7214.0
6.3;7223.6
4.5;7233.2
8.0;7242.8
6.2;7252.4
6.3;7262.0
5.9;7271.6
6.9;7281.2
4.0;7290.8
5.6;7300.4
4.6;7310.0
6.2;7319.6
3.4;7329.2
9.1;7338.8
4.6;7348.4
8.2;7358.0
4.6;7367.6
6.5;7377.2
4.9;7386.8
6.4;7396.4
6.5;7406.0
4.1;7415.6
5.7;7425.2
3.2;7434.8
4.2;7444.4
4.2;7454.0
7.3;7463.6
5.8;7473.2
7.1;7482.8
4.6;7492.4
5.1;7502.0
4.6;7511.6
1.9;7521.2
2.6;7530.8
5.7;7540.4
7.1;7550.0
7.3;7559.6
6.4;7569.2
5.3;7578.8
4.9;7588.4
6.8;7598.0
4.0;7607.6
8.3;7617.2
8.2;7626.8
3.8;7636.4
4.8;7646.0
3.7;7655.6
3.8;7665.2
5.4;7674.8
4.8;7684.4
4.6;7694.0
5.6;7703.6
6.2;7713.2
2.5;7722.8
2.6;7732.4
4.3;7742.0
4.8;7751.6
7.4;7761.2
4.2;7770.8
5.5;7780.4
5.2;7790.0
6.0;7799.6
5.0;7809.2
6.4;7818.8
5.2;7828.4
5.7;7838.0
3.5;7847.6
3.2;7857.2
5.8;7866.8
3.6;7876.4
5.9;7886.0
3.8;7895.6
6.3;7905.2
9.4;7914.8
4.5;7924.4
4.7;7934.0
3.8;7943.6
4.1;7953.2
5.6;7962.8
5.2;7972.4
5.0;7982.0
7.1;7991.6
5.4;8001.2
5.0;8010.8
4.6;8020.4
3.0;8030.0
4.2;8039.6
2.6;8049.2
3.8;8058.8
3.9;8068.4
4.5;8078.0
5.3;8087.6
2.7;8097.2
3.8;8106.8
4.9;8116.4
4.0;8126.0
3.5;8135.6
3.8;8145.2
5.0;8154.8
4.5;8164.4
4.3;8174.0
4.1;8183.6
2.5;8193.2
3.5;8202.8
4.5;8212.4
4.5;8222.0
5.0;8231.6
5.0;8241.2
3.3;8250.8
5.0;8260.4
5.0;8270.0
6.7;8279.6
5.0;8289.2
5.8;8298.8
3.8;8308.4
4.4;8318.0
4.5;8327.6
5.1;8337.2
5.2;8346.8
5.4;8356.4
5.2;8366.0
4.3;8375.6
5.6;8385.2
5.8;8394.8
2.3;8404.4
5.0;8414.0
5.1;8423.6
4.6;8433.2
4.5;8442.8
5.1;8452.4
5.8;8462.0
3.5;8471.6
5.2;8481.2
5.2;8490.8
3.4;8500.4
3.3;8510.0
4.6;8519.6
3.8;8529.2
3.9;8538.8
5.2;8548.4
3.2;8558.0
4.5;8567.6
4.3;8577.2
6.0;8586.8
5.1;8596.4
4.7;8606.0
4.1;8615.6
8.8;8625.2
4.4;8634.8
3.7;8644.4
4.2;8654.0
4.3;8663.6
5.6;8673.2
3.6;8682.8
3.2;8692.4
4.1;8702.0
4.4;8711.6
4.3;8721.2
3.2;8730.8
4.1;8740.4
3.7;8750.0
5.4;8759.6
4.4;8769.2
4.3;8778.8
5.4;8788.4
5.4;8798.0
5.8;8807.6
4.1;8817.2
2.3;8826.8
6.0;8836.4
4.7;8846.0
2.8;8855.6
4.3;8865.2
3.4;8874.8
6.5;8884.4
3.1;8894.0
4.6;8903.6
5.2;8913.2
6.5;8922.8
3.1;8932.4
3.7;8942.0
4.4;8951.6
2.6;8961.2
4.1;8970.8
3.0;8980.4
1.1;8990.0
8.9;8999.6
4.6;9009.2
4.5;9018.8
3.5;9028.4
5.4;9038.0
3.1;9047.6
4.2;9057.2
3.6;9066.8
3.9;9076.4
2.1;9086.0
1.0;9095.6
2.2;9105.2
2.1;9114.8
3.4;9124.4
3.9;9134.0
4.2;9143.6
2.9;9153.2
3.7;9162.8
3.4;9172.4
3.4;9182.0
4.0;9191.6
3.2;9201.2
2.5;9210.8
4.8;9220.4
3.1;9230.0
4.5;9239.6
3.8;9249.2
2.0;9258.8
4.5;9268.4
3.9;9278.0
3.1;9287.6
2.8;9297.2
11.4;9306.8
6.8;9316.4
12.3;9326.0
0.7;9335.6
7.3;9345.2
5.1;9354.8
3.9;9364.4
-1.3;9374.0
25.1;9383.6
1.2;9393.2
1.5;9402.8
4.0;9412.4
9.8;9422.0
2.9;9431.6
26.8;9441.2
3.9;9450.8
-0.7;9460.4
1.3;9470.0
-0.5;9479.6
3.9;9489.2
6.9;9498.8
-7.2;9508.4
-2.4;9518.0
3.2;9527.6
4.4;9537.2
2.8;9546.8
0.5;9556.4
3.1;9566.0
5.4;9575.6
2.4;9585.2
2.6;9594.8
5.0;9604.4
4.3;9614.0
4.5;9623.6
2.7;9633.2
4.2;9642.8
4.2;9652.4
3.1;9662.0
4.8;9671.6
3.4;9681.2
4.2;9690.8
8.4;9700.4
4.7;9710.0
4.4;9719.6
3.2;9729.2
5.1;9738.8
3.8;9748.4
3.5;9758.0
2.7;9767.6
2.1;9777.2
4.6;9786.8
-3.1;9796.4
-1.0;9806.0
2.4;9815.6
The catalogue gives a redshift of 0.09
